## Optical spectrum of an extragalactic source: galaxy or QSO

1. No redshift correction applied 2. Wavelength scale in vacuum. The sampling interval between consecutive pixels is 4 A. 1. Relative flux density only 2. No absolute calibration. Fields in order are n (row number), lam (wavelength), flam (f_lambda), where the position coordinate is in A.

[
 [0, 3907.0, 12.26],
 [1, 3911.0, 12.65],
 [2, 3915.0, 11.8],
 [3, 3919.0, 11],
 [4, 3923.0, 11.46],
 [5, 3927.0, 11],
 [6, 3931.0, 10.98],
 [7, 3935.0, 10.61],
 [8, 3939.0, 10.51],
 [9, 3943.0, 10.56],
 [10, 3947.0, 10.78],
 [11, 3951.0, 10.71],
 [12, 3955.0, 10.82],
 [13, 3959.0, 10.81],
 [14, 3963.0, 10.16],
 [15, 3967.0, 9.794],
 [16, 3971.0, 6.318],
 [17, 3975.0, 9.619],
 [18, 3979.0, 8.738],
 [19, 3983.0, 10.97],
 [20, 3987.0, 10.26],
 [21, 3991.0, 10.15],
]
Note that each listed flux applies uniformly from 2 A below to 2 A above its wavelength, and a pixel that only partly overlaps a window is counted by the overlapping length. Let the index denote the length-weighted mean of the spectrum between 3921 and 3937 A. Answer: 11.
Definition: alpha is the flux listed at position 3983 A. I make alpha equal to 10.97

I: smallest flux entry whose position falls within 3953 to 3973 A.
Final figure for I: 6.318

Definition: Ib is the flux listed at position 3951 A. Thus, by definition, 10.71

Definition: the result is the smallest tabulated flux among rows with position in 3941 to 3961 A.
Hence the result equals 10.56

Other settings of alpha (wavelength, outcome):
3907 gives 12.26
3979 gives 8.738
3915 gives 11.8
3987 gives 10.26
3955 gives 10.82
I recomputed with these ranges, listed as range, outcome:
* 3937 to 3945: 10.51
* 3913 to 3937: 10.61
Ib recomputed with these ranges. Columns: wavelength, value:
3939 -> 10.51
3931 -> 10.98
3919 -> 11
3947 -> 10.78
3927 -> 11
